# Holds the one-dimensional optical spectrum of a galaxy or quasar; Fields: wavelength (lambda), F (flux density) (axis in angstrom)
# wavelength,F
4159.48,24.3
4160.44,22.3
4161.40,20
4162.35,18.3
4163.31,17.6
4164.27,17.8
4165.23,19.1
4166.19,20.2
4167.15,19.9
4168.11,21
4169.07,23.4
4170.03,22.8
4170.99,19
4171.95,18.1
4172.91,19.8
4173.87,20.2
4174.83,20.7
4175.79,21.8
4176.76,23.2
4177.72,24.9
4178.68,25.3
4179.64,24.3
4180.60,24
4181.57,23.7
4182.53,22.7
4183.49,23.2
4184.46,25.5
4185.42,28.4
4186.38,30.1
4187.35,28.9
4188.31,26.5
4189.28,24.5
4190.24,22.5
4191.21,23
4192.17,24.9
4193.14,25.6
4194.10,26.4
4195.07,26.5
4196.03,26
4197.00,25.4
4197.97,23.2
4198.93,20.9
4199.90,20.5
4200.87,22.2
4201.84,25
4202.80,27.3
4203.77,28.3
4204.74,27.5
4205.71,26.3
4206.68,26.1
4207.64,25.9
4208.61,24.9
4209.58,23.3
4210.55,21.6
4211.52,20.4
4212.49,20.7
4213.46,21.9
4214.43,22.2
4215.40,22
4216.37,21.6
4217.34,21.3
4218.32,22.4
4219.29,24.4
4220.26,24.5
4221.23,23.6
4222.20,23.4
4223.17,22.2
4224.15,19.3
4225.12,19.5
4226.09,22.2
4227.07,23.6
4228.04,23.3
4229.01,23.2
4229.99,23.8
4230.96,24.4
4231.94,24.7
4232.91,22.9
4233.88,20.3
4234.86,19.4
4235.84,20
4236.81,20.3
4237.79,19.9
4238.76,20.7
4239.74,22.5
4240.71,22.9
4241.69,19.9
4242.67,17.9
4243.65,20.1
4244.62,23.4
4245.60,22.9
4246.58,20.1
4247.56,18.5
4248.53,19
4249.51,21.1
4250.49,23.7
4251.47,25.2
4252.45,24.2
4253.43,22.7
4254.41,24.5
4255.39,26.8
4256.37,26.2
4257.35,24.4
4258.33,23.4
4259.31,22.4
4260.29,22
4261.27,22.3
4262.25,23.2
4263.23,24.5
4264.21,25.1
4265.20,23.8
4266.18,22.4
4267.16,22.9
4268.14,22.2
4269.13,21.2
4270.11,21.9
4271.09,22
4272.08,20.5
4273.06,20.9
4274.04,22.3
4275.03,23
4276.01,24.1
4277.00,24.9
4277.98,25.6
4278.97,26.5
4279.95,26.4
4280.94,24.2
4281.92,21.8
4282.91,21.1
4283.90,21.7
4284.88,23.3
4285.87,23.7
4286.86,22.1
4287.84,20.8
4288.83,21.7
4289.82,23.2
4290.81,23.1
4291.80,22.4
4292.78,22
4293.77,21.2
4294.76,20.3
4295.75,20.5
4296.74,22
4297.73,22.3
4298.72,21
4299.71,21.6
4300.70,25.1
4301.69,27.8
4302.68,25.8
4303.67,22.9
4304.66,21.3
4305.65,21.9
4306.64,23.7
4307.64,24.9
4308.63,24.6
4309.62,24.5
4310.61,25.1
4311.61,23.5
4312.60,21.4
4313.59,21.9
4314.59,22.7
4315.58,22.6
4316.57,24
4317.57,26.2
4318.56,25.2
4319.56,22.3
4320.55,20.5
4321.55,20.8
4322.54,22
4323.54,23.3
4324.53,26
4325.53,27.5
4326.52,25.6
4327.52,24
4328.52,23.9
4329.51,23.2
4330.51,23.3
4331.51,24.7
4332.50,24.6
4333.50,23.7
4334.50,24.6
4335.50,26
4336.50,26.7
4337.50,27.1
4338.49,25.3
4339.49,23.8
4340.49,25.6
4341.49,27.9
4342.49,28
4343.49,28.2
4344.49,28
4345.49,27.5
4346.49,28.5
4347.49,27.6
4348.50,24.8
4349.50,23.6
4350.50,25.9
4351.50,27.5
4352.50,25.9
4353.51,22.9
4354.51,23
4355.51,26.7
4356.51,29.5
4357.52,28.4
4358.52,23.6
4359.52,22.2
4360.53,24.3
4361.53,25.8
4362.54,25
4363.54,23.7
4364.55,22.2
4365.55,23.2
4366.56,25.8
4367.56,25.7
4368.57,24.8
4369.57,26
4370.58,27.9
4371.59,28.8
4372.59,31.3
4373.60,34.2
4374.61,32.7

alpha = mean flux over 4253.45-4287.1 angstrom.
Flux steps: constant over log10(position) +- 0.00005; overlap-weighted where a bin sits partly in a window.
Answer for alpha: 23.3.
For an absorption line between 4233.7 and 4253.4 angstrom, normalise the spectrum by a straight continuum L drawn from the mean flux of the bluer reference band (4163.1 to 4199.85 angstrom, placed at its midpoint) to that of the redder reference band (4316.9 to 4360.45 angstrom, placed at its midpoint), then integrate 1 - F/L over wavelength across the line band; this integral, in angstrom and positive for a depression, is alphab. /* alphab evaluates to 2.3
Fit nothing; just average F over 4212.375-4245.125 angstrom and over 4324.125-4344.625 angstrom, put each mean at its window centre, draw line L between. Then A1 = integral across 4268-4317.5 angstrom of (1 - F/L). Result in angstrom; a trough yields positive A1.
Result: 2.4 angstrom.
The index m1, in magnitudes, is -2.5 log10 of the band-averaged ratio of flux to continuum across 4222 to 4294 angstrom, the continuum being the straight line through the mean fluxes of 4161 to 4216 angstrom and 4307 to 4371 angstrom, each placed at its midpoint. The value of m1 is 0.07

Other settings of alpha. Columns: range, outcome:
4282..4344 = 23.7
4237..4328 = 22.9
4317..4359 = 25.3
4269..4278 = 22.6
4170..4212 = 24.1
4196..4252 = 22.5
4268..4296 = 22.6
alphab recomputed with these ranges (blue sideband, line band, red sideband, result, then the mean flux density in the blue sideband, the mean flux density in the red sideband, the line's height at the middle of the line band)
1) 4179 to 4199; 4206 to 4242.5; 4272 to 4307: 3.1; 25.2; 22.9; 24.4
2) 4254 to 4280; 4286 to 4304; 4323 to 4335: 1.0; 23.5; 24.5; 24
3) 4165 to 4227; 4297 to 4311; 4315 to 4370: 0.5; 23.4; 25.1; 24.6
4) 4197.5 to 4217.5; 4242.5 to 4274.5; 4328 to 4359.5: 2.3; 23.5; 25.8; 24.4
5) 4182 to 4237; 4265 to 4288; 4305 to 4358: 1.4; 23.7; 24.9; 24.4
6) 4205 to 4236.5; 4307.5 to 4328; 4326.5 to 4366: 0.9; 22.7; 25.4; 24.8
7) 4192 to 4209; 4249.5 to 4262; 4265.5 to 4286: -0.2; 25.2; 23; 23.6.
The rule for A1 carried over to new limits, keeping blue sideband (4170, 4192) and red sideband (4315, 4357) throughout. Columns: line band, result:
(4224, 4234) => 0.61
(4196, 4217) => 0.17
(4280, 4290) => 0.88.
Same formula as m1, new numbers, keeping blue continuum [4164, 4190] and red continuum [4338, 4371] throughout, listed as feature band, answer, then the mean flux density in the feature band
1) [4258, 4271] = 0.07 mag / 22.8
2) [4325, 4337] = 0.02 mag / 24.8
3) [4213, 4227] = 0.07 mag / 22.2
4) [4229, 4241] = 0.10 mag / 21.9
